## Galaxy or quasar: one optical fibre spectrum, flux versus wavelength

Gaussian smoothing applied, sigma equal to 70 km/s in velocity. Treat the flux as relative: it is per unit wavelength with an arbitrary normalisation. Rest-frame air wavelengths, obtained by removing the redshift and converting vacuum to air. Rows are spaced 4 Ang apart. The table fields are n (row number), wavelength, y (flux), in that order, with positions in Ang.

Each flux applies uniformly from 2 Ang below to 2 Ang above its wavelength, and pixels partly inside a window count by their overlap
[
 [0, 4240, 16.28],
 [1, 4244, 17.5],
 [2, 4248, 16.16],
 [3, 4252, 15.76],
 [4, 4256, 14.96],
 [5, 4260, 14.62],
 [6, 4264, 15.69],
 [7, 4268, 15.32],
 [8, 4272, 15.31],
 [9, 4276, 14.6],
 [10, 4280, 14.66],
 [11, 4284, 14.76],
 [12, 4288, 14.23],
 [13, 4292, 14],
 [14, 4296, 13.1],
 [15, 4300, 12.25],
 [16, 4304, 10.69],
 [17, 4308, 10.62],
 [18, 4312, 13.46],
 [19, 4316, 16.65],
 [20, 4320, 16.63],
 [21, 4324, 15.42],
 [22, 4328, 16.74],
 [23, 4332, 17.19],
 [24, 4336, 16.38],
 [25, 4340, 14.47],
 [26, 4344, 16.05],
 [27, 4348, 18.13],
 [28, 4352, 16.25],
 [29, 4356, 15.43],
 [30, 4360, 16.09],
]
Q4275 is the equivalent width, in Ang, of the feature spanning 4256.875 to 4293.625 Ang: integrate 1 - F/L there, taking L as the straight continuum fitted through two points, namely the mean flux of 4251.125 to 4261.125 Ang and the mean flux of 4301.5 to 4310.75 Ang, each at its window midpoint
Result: -3.6 Ang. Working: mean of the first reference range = 15.1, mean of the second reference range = 11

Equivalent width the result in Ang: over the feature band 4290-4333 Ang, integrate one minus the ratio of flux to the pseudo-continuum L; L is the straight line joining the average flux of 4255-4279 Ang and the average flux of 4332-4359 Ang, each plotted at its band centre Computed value 4.2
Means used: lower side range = 15.1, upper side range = 16.2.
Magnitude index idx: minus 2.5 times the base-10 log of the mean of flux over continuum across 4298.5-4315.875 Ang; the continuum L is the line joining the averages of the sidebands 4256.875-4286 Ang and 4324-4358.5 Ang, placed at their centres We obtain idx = 0.26 mag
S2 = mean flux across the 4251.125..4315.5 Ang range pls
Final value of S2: 14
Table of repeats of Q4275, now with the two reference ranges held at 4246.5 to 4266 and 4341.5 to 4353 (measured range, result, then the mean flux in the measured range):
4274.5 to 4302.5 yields 3.5 Ang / 13.9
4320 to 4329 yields 0.2 Ang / 16.1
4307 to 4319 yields 1.6 Ang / 14.1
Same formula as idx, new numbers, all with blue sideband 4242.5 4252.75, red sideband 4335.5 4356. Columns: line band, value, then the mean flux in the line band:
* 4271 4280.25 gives 0.109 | 14.8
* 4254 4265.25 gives 0.098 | 15.1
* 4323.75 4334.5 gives -0.026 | 16.6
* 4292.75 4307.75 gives 0.333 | 12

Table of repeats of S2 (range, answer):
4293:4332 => 14.1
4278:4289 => 14.6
